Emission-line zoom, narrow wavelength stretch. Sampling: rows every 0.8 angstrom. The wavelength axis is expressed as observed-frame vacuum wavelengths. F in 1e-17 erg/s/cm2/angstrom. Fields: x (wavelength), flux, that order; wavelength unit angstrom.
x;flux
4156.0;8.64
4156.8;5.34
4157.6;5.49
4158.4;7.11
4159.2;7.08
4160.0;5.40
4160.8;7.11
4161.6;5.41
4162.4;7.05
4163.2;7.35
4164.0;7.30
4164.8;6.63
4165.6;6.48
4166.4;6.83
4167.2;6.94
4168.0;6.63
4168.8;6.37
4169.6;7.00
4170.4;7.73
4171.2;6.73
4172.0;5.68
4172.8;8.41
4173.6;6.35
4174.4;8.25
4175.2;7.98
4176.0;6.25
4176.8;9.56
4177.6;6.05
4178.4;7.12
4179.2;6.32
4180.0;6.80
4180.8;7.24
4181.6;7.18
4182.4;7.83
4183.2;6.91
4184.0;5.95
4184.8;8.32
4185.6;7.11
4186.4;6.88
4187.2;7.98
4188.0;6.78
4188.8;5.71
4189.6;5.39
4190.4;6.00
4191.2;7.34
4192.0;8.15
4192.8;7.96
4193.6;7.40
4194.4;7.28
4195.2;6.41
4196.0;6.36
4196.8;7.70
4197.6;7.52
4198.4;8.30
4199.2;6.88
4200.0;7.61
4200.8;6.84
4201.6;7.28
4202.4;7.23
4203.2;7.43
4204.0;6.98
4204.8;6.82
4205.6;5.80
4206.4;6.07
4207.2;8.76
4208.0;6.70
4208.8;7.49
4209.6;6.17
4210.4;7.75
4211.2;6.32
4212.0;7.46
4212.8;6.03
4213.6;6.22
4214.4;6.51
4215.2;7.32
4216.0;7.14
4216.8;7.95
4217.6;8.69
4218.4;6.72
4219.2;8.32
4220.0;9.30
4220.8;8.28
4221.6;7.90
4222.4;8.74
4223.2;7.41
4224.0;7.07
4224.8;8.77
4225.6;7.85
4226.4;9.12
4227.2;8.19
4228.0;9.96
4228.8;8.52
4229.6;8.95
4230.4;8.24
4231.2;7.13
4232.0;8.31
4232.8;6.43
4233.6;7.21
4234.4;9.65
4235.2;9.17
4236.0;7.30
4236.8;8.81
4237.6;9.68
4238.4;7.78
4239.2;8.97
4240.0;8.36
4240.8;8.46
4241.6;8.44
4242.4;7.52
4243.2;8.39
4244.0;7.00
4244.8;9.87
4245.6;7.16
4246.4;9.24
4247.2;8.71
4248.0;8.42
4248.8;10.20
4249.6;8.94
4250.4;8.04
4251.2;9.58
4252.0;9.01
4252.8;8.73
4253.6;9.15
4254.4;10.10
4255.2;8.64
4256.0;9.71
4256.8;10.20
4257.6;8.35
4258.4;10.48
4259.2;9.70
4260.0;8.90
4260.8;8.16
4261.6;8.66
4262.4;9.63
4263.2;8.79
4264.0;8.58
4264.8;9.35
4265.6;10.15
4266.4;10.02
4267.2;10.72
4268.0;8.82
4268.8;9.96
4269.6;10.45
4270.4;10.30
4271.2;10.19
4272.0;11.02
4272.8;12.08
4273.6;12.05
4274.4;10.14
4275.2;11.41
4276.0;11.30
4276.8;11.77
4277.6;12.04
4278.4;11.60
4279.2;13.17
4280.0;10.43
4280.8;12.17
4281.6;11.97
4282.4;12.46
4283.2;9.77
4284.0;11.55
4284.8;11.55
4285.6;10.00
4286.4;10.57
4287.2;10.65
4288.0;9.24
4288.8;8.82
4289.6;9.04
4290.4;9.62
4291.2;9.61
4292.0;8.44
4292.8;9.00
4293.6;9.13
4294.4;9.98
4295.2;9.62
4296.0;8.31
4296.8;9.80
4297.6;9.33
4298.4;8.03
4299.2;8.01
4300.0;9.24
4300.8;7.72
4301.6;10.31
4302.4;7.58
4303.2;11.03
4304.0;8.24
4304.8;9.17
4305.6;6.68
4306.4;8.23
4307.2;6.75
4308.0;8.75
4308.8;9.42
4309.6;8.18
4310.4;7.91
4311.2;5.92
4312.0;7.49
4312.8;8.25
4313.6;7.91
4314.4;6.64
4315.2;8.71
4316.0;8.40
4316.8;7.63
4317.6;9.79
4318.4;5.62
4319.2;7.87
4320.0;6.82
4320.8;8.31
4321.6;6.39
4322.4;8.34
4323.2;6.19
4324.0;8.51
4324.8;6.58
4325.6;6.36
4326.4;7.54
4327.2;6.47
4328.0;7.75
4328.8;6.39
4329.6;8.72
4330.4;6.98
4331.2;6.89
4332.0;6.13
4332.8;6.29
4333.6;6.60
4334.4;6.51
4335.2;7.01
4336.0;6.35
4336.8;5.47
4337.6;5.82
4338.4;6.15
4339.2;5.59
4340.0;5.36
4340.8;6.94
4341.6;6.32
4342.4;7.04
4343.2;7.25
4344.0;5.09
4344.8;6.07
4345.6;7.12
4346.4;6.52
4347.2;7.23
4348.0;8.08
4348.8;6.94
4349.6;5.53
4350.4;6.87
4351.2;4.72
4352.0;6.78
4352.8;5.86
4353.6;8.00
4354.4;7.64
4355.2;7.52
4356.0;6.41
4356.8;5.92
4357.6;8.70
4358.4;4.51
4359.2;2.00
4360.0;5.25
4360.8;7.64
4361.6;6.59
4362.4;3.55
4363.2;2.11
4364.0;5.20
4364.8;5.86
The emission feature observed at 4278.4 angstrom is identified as C III] 1909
